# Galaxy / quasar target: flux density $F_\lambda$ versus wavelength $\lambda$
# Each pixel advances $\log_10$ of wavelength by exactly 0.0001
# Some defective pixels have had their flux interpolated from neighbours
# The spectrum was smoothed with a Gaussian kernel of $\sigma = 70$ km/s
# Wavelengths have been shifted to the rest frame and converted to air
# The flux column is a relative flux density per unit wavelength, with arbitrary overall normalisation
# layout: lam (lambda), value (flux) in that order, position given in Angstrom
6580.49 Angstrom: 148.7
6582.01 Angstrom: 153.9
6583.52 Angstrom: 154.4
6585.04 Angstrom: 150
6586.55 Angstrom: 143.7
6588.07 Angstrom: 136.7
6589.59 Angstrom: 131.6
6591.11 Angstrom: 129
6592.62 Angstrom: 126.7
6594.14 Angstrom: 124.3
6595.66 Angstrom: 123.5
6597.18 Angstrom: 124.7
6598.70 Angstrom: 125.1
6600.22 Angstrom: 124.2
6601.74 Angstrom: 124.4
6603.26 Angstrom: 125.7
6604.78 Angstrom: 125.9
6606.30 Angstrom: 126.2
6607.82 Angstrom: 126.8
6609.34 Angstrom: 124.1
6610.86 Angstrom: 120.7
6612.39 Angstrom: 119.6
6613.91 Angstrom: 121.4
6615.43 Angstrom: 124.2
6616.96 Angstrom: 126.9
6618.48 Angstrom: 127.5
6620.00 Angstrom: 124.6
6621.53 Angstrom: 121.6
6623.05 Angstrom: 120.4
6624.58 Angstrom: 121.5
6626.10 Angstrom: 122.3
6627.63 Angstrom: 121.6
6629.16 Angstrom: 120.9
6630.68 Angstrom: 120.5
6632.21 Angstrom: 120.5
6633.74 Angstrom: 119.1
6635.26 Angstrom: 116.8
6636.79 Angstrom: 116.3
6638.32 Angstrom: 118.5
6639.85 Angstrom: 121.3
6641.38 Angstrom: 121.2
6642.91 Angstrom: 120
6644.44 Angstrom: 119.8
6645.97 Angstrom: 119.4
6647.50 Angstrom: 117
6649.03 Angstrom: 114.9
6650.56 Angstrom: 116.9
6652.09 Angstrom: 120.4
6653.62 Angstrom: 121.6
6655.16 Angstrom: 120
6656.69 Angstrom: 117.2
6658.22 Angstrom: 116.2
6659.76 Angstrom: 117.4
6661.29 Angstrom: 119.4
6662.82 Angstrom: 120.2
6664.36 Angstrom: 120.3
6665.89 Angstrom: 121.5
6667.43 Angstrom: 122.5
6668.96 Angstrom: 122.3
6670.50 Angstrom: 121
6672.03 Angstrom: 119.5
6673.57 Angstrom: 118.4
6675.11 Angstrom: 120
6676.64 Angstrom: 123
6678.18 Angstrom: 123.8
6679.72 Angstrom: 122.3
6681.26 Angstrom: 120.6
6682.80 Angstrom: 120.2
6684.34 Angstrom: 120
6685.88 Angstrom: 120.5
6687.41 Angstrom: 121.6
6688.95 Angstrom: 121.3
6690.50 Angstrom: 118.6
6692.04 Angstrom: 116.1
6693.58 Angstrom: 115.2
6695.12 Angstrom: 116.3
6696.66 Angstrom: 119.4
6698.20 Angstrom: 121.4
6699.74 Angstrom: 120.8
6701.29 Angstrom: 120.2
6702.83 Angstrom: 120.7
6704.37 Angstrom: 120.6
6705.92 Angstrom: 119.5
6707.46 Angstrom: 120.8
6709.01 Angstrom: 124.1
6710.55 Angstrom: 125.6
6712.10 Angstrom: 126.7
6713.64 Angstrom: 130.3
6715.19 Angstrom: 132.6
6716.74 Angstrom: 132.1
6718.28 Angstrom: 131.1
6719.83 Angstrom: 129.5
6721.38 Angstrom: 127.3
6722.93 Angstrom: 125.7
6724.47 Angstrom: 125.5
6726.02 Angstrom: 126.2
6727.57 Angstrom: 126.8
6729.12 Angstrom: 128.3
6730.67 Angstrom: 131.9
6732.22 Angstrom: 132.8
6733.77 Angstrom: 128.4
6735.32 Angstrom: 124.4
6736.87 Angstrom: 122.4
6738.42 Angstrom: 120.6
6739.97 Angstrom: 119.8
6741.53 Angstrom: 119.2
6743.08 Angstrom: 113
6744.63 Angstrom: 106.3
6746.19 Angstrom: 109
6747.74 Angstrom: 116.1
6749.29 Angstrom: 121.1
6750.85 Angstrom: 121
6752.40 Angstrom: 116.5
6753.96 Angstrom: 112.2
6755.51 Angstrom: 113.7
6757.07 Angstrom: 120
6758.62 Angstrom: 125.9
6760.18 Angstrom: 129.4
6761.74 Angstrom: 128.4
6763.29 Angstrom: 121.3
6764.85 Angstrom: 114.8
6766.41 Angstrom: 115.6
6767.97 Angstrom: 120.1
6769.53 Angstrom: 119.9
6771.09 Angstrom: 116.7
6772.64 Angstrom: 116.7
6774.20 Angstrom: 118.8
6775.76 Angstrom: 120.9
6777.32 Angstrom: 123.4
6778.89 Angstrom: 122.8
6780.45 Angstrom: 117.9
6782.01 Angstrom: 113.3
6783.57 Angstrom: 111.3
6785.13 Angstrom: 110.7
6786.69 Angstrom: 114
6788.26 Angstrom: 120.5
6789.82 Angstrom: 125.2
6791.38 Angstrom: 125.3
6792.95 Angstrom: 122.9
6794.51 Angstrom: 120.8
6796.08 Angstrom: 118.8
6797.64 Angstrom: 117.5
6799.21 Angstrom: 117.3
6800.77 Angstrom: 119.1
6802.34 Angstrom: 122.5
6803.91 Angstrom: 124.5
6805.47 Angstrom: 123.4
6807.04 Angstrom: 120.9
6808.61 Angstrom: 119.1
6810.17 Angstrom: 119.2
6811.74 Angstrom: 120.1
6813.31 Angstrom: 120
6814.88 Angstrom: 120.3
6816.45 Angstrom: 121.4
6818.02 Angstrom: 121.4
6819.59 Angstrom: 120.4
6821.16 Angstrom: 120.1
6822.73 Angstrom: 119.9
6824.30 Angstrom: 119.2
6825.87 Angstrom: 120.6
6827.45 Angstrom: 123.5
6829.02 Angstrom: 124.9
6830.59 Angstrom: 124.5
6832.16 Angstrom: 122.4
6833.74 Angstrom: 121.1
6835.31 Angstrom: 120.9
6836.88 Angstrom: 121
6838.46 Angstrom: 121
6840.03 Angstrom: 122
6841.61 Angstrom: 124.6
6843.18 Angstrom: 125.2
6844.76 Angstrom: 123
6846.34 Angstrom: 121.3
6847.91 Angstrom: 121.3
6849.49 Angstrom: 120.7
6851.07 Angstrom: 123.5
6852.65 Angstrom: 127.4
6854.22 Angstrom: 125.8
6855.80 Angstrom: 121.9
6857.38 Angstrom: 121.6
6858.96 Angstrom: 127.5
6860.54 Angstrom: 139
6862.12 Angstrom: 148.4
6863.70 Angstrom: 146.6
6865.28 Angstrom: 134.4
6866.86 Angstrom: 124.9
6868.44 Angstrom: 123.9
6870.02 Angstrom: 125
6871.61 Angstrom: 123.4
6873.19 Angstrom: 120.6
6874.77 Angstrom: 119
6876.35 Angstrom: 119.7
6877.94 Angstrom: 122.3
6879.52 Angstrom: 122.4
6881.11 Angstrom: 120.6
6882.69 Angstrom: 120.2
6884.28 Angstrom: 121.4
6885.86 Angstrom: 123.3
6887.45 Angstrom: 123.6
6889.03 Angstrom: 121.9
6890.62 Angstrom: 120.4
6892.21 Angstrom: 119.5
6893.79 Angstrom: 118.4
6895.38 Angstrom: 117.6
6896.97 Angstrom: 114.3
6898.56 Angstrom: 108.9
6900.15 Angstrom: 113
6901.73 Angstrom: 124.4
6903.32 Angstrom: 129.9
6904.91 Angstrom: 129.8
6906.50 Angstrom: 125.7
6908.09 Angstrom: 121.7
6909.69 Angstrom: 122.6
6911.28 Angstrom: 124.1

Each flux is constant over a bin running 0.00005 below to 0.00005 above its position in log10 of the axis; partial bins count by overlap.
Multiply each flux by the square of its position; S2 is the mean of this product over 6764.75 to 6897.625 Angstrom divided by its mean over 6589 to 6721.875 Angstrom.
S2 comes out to 1.05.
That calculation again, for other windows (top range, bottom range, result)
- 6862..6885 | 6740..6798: 1.09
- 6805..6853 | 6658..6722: 1.04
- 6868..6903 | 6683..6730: 1.03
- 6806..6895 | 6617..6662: 1.09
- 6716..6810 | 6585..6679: 1.03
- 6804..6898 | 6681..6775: 1.05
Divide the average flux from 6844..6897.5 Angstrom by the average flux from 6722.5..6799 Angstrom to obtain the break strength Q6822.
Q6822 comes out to 1.03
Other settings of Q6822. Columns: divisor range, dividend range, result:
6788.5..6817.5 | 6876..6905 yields 0.99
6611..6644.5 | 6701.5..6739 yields 1.04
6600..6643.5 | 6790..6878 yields 1.01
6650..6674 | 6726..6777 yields 1.01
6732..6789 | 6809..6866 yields 1.05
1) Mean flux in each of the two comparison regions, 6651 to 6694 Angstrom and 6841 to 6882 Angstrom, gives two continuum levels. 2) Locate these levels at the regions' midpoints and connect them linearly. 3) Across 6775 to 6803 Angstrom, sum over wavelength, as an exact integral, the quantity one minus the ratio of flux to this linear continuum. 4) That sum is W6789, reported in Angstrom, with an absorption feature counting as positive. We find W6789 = 1.0 Angstrom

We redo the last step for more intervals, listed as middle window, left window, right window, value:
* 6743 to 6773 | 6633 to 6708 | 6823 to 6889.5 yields 0.95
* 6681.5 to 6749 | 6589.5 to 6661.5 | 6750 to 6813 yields -1.12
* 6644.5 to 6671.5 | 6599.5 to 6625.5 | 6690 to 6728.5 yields 0.99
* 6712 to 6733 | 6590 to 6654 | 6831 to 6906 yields -1.09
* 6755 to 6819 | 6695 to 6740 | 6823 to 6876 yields 2.69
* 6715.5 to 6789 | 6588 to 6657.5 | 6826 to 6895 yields 1.40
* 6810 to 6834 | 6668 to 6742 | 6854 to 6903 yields 0.45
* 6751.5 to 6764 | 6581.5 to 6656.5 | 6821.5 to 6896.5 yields 0.33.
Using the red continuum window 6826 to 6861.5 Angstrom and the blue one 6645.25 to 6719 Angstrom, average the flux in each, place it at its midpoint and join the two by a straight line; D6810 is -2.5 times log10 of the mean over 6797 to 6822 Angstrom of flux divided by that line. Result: 0.03 mag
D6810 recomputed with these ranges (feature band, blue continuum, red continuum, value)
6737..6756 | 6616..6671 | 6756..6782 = 0.04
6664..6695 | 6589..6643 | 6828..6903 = 0.02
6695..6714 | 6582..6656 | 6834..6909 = 0.02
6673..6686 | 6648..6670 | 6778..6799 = -0.02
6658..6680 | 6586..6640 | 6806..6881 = 0.03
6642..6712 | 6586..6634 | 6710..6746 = 0.04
